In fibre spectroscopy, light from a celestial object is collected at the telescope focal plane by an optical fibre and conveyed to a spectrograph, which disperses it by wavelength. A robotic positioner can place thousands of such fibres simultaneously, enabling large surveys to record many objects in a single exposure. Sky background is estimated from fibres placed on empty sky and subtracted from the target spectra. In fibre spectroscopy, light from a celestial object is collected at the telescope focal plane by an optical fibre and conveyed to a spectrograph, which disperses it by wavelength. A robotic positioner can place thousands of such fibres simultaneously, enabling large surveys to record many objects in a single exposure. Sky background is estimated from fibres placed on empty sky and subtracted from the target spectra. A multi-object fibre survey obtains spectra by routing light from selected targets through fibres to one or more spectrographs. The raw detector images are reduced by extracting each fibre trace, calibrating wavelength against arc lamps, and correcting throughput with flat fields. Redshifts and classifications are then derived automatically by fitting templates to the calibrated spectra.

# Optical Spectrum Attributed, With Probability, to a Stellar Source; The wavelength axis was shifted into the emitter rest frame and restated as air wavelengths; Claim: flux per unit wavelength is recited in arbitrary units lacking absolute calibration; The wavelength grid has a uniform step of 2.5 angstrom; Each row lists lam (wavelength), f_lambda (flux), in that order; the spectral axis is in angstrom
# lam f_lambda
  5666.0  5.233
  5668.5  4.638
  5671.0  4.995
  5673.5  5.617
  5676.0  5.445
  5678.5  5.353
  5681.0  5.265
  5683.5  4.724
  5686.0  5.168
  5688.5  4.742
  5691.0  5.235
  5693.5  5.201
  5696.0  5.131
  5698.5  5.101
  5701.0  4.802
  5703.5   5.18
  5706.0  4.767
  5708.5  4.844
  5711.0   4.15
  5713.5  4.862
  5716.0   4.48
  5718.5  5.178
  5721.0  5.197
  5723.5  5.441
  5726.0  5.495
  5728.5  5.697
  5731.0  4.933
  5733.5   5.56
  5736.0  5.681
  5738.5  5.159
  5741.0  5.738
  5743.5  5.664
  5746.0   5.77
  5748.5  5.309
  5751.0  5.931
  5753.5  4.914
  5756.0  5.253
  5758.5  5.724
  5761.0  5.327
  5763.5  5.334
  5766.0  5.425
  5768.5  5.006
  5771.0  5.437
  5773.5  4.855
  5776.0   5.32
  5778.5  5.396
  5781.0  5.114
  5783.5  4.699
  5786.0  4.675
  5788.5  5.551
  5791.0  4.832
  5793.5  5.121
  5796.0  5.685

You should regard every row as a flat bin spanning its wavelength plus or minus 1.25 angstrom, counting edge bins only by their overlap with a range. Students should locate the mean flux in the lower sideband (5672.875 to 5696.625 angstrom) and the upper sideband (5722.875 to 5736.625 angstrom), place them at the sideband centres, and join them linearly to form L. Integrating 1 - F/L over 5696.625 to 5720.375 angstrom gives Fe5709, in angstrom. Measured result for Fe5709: 2.2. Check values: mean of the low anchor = 5.18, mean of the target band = 4.84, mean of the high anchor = 5.46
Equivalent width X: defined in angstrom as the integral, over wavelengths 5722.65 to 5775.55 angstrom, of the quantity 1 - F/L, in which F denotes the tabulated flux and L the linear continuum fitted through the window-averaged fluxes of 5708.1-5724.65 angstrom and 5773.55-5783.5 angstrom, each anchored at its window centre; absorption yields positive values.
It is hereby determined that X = -4.1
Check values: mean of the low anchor 4.88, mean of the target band 5.41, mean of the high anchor 5.15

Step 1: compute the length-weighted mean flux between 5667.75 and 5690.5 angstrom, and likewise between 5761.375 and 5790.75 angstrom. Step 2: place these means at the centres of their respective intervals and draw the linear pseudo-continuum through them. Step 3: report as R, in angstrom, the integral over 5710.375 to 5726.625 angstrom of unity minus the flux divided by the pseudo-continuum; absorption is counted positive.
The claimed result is 0.5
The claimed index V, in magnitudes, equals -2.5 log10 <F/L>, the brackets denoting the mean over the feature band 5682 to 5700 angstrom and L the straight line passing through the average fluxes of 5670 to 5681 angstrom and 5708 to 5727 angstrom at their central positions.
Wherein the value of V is 0.03 mag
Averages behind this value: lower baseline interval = 5.35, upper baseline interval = 4.95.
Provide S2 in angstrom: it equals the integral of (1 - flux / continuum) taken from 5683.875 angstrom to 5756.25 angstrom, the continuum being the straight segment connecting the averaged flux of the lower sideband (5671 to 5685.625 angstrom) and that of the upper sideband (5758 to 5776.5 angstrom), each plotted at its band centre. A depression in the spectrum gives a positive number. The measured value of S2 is 1.11 angstrom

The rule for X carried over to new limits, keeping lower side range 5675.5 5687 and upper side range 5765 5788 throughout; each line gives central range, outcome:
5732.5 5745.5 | -1.1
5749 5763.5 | -0.8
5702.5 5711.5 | 0.7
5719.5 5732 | -0.5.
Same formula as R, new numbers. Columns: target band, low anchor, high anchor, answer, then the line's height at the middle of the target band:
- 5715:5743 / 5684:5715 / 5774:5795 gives -2.02 angstrom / 4.98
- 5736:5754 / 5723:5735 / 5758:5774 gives -0.54 angstrom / 5.37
